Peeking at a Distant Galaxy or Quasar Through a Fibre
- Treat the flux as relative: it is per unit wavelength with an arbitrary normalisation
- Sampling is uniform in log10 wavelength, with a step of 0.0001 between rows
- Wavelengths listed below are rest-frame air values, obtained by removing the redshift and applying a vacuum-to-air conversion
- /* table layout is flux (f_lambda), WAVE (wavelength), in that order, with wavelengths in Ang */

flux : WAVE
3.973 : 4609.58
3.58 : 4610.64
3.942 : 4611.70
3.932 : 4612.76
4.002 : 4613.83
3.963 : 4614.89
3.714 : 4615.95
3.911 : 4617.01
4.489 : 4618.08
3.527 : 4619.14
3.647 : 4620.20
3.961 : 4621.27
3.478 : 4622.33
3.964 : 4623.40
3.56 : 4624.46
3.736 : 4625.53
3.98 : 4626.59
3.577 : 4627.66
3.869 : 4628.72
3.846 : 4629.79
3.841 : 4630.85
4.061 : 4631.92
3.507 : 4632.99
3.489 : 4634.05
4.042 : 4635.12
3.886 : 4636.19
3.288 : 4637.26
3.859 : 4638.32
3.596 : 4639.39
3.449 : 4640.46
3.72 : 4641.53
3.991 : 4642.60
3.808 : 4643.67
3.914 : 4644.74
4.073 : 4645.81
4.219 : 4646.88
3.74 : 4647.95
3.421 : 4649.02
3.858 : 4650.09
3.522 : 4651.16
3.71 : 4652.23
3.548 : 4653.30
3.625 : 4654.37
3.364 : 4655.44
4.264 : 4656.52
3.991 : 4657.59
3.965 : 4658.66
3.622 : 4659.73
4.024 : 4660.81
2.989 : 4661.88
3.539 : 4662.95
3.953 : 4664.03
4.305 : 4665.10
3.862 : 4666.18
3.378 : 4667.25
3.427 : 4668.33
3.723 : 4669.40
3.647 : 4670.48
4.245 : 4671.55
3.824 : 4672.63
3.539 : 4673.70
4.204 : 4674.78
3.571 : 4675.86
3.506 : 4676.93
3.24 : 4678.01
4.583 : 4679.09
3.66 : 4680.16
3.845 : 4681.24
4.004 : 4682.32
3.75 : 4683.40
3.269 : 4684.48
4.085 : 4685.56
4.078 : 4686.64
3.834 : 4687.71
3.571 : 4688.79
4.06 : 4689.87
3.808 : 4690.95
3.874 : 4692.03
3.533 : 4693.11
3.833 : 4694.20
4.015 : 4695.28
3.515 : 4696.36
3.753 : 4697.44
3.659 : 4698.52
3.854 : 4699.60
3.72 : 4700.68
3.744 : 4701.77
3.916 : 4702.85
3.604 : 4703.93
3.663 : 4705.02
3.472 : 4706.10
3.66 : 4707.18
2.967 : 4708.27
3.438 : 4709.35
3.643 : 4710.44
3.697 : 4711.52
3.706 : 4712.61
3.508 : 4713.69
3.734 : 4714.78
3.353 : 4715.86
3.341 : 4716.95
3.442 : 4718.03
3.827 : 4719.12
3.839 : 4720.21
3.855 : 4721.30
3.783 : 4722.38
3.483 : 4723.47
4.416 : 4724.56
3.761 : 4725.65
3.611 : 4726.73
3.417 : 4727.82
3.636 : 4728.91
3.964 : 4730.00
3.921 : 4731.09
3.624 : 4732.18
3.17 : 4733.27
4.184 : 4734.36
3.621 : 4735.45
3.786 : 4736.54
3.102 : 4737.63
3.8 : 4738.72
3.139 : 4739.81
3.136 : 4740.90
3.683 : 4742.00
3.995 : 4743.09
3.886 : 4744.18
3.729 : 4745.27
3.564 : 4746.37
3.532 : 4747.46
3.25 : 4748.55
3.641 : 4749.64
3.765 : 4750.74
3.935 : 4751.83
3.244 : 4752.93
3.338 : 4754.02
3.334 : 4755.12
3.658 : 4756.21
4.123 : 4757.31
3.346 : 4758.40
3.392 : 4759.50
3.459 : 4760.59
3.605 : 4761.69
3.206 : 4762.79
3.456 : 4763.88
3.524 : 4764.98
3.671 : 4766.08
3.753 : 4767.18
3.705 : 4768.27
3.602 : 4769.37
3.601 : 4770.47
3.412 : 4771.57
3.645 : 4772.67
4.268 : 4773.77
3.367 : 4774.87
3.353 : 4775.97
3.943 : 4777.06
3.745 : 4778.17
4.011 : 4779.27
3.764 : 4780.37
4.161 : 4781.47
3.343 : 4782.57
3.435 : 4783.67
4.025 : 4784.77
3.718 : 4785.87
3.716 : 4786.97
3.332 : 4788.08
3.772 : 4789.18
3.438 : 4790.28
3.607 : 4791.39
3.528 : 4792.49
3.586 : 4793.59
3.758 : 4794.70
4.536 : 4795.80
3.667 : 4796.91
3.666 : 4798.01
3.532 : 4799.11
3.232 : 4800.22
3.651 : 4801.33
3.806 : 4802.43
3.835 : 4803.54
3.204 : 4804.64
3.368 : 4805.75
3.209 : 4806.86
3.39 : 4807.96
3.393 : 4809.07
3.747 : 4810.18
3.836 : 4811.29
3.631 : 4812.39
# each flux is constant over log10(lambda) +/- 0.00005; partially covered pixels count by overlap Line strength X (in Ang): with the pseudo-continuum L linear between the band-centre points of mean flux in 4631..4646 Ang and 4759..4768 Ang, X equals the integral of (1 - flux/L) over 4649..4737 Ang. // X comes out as -1.66 Ang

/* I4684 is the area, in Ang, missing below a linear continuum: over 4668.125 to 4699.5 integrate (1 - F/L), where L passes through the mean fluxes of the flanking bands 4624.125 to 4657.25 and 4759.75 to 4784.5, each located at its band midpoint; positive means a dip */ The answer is -0.6 Ang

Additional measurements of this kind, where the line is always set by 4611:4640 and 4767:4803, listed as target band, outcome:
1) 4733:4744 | 0.41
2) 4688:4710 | 0.37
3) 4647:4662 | 0.23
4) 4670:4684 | -0.19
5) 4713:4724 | 0.34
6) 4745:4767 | 0.99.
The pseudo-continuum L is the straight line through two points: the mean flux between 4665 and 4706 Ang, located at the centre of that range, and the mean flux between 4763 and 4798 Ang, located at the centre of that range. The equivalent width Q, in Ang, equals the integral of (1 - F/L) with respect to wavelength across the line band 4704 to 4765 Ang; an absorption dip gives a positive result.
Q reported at 2.2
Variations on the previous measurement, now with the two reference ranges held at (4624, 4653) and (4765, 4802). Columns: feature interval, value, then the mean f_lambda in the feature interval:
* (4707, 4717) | 0.57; 3.51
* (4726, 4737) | 0.05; 3.7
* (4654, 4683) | -0.24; 3.77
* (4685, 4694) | -0.29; 3.85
